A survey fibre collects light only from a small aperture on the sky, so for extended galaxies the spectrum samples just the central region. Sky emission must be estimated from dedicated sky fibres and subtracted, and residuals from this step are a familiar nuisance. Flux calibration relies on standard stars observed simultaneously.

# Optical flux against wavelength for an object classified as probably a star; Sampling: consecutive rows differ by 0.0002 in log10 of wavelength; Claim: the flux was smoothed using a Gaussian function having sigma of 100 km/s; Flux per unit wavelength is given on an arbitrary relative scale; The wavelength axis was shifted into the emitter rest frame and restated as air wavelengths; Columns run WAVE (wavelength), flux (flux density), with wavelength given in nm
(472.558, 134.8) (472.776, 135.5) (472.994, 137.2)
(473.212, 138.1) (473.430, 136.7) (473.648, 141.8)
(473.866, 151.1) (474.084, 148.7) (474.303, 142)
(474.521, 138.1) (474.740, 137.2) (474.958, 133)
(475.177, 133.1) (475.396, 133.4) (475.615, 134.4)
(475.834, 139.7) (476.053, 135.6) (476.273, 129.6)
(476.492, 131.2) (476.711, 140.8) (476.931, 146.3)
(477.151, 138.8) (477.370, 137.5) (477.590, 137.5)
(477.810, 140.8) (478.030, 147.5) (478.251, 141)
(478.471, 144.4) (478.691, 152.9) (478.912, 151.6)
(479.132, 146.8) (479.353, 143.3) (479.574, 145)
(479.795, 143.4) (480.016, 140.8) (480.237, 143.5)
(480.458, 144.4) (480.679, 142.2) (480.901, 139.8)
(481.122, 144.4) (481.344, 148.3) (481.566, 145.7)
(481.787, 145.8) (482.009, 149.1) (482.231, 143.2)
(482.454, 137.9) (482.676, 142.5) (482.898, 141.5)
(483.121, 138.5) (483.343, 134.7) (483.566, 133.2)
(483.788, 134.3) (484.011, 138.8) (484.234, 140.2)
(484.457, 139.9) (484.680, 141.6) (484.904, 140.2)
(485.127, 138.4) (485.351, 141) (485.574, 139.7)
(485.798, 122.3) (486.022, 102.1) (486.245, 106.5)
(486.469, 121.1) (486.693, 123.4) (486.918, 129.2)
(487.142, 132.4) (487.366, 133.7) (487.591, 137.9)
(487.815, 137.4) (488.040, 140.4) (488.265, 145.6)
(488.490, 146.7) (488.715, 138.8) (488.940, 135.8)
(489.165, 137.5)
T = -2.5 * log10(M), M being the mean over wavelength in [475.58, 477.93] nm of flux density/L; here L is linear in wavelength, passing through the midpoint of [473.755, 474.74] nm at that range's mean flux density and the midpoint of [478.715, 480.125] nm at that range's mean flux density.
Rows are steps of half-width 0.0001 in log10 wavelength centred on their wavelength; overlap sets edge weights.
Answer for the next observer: 0.06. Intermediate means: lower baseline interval 144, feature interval 138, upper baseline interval 146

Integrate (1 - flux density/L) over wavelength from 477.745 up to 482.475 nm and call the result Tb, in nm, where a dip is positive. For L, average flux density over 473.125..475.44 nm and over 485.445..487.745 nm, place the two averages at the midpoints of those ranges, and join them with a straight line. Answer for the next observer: -0.43 nm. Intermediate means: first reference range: 140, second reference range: 125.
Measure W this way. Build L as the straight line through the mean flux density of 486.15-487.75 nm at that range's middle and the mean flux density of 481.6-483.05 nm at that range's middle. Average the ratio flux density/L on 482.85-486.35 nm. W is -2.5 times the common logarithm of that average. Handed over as 0.02 mag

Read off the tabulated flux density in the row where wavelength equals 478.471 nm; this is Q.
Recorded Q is 144.4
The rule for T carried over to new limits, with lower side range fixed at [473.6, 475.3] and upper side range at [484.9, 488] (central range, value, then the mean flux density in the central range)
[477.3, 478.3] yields -0.028 mag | 141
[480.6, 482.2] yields -0.088 mag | 145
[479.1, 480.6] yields -0.066 mag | 144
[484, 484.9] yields -0.075 mag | 140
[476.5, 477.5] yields -0.014 mag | 140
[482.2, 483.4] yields -0.058 mag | 140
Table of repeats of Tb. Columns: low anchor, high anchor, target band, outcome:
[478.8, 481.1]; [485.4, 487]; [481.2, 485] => -0.24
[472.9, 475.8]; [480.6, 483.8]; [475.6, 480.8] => -0.06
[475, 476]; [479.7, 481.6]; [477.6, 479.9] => -0.08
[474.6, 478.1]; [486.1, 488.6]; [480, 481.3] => -0.08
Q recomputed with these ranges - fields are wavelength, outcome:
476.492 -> 131.2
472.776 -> 135.5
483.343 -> 134.7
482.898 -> 141.5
